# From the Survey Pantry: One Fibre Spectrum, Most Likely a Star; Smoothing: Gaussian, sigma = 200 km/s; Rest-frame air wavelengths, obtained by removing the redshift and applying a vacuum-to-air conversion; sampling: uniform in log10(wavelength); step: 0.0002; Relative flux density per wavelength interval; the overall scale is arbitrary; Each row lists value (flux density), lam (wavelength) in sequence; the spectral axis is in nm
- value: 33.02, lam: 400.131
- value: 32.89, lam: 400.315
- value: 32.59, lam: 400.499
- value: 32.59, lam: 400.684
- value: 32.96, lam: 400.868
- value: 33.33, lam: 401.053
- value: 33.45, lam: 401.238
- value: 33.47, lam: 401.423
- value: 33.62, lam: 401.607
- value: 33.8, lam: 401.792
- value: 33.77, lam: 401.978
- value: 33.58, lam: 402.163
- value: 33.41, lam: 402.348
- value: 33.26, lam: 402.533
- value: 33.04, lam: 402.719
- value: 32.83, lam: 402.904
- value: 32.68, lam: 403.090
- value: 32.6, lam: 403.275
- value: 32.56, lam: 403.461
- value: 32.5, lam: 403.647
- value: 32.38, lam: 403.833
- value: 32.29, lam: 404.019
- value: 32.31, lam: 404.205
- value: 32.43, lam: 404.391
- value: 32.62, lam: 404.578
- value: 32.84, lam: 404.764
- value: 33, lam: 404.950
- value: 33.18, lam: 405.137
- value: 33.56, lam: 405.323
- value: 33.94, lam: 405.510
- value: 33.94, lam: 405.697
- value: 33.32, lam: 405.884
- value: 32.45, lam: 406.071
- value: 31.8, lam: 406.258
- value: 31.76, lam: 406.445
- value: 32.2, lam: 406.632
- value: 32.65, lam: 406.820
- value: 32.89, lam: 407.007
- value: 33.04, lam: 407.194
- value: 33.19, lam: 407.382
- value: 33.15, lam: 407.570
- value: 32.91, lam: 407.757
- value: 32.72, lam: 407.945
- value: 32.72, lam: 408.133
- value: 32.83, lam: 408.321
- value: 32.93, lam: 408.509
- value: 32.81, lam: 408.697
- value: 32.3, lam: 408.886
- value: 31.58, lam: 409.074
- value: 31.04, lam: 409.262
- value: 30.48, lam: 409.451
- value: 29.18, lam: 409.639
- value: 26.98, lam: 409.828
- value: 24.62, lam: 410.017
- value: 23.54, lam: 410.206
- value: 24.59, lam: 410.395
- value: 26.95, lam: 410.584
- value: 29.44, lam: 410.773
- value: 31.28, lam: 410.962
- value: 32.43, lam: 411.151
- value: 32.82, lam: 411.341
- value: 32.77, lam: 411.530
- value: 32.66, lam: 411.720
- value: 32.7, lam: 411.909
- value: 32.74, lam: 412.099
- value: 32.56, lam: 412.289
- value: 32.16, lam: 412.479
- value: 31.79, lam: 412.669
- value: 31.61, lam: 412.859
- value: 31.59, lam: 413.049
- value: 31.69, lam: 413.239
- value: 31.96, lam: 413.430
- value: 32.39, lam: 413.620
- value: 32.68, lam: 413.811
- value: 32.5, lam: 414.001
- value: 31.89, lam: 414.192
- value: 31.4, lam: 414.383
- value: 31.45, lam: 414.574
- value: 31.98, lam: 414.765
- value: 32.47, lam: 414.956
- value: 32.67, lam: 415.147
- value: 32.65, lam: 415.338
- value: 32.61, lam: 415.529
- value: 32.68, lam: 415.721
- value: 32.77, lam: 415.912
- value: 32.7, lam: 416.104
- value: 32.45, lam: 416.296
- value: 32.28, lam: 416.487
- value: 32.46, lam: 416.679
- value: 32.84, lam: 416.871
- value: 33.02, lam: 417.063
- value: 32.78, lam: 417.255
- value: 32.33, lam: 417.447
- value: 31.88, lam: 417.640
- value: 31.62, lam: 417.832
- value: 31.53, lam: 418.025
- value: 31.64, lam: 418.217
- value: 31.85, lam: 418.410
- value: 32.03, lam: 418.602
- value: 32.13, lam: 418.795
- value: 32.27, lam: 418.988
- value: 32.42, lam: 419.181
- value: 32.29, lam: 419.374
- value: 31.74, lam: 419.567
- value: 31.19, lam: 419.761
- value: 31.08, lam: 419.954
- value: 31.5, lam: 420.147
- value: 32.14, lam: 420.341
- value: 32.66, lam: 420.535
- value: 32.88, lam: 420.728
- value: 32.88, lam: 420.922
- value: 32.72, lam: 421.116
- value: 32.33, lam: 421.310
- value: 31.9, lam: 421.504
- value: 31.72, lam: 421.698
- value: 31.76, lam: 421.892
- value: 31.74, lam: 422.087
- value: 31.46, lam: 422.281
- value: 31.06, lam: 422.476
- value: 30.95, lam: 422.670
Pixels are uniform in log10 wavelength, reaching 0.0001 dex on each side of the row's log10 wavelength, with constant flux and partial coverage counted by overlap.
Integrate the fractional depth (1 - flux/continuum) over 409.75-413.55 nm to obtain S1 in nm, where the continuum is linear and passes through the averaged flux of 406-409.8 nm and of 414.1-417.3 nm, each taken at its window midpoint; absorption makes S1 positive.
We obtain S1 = 0.22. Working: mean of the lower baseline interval 32.1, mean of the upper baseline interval 32.4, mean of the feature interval 30.4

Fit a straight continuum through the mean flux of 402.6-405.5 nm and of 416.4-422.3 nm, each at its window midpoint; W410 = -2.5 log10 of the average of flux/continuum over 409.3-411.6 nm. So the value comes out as 0.13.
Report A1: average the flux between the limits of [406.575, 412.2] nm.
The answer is 31.1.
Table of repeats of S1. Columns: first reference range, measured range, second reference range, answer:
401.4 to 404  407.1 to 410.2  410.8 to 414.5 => 0.128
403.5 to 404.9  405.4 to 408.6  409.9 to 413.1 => -0.120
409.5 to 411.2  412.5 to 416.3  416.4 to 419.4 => -0.267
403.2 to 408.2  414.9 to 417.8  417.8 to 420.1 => -0.049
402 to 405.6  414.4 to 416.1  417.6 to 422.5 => -0.007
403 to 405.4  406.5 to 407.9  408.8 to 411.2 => -0.100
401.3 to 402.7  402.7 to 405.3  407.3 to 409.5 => 0.040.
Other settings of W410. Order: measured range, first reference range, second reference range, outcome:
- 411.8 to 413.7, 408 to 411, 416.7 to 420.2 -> -0.058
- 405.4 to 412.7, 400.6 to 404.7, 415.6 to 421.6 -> 0.042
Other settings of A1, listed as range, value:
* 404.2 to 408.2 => 32.9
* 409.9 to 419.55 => 31.6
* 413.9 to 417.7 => 32.4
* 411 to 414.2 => 32.3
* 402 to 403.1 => 33.2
